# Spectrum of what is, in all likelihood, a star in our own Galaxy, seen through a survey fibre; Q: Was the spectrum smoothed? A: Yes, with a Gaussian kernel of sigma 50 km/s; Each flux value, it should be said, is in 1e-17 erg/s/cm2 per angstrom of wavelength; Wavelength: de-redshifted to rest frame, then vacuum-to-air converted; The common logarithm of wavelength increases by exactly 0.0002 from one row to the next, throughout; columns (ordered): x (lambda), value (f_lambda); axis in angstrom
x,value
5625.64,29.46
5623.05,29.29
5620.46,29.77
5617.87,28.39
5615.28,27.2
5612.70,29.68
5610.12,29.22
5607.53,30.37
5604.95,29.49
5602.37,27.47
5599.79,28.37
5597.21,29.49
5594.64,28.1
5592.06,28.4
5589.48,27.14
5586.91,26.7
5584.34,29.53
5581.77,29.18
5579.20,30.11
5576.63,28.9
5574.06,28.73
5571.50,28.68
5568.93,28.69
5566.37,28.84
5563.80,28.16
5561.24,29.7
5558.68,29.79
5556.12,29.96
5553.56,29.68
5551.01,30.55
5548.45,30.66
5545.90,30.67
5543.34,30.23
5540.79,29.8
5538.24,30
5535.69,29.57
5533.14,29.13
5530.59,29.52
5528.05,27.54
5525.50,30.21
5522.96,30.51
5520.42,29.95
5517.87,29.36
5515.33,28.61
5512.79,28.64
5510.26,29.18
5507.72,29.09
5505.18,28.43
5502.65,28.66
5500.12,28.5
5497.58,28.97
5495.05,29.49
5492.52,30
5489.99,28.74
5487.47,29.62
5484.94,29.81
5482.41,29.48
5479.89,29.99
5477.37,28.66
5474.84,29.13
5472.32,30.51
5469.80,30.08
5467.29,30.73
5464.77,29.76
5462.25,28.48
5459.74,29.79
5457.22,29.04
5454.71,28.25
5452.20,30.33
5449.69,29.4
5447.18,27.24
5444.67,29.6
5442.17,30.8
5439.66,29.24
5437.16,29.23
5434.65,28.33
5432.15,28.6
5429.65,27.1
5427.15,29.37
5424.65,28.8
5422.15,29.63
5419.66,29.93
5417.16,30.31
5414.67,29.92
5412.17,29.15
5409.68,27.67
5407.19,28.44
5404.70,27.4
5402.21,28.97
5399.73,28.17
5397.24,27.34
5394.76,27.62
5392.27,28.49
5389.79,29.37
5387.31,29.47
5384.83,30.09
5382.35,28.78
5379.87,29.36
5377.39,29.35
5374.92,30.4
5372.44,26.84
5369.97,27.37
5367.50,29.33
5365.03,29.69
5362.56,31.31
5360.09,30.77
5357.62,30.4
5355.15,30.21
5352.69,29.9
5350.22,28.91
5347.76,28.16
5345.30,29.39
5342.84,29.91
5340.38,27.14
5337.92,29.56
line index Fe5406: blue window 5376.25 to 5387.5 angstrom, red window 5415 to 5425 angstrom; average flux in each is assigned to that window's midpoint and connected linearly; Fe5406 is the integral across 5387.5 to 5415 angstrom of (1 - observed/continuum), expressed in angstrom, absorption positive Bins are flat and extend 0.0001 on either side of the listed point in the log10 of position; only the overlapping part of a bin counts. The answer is 1.1 angstrom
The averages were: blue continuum 29.4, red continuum 29.8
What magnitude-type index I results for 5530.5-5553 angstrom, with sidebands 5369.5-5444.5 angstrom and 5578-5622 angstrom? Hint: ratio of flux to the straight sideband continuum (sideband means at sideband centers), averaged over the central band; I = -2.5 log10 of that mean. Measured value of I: -0.05 mag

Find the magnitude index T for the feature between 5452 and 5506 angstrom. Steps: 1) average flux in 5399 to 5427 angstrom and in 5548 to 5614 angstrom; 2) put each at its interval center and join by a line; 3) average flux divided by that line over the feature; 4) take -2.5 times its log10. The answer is -0.01 mag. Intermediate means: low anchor 29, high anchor 29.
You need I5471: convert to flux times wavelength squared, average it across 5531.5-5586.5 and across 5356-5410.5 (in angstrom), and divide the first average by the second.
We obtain 1.1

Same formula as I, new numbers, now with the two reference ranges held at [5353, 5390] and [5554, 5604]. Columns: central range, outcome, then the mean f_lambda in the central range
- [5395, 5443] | 0.02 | 28.8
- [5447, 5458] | 0.01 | 29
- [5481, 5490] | -0.02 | 29.5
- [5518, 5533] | -0.02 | 29.5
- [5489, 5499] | -0.01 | 29.3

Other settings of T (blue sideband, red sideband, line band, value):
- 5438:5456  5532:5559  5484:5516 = 0.02 mag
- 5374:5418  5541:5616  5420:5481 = -0.01 mag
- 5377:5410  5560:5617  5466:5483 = -0.04 mag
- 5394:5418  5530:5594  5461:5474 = -0.04 mag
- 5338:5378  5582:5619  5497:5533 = -0.01 mag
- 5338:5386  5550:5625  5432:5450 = 0.01 mag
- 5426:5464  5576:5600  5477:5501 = -0.02 mag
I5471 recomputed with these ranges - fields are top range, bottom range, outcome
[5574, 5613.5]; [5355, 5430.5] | 1.07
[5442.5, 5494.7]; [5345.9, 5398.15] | 1.05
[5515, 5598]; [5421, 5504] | 1.04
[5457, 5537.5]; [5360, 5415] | 1.06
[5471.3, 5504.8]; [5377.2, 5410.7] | 1.06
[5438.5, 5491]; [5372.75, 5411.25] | 1.06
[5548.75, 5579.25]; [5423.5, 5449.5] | 1.06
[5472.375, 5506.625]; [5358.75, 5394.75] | 1.04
